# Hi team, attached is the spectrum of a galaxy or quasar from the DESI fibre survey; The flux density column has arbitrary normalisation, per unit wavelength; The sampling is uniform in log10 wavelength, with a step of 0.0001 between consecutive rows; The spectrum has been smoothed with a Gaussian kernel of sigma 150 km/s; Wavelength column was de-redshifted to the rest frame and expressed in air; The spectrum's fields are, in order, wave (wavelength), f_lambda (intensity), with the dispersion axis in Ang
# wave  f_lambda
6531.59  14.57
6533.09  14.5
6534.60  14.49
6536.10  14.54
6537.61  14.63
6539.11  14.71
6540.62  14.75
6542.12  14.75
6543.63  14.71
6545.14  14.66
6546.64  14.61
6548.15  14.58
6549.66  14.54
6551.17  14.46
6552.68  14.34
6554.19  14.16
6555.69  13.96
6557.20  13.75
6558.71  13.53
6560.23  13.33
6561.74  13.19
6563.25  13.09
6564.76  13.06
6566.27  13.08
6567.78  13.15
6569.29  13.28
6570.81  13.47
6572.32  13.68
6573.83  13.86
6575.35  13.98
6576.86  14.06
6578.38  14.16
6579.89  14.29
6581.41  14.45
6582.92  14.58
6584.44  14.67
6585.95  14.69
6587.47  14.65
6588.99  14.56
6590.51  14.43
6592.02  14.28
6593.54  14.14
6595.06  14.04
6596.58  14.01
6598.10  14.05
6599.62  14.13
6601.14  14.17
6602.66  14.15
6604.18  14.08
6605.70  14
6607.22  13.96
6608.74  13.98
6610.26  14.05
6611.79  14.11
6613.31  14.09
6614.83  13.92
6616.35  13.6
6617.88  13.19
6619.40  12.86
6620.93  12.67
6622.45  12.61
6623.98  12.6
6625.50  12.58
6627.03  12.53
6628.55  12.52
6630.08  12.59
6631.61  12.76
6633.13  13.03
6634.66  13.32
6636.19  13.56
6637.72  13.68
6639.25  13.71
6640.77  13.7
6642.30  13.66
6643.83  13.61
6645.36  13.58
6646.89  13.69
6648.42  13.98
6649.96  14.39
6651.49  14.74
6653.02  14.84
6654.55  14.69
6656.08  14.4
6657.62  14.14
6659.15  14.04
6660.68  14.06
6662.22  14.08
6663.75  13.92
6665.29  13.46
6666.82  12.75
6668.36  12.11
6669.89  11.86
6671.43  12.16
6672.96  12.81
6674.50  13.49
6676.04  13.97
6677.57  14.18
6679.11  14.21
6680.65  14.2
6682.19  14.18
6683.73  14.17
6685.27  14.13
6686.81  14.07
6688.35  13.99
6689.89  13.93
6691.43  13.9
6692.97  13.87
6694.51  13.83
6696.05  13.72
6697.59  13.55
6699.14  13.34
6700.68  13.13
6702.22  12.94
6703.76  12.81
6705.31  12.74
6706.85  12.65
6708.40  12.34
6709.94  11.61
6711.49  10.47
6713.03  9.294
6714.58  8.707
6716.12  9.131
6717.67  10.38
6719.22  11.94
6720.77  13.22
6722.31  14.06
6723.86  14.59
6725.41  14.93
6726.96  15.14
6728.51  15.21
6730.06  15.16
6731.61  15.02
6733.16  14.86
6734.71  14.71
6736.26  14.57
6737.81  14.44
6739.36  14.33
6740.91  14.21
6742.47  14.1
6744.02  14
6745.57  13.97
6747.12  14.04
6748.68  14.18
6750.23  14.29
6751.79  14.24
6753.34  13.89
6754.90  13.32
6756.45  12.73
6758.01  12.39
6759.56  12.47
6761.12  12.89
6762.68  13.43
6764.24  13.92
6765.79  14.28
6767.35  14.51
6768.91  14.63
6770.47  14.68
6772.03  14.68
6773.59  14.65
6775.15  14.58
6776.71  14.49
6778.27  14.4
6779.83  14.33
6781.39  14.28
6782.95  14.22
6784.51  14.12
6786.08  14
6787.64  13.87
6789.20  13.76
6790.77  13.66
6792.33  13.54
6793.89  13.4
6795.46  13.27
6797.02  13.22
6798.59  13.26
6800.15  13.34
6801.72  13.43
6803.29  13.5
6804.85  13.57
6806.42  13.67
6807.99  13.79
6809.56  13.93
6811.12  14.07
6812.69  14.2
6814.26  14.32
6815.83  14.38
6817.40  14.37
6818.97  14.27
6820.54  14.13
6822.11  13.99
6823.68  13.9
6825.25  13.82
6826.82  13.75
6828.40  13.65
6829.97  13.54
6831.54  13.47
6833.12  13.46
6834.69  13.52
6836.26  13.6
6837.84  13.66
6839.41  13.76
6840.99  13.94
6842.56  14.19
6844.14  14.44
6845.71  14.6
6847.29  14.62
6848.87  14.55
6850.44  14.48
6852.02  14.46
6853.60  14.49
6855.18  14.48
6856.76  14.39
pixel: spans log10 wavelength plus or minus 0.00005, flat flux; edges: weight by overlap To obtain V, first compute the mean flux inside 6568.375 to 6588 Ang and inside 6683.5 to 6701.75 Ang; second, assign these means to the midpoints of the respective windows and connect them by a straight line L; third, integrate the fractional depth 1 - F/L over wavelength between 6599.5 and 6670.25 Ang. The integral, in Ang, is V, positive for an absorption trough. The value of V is 1.9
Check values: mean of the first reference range 14.1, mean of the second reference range 13.8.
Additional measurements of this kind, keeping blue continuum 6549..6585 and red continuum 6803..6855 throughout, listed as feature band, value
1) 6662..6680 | 0.9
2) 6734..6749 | -0.3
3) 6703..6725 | 3.4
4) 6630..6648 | 0.6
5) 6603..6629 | 0.9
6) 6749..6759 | 0.3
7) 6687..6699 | 0.1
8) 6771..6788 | -0.4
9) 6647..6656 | -0.4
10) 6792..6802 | 0.5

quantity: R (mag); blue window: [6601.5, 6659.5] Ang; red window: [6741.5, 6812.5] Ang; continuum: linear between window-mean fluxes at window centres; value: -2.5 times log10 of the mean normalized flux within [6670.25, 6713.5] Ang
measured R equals 0.040 mag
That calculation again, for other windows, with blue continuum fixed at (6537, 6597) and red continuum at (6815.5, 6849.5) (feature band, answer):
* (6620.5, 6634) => 0.115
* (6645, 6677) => 0.030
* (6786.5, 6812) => 0.031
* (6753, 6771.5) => 0.032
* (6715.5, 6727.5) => 0.089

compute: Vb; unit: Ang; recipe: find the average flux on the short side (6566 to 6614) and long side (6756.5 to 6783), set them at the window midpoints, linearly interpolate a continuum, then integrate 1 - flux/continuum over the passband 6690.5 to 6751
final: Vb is 3.0 Ang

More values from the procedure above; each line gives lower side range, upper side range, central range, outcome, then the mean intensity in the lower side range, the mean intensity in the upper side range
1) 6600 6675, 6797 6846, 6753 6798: -0.3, 13.5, 13.8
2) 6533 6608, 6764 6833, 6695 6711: 1.3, 14.1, 14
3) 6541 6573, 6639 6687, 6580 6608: -0.9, 13.9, 13.8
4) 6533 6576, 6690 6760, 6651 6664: -0.7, 14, 13.3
